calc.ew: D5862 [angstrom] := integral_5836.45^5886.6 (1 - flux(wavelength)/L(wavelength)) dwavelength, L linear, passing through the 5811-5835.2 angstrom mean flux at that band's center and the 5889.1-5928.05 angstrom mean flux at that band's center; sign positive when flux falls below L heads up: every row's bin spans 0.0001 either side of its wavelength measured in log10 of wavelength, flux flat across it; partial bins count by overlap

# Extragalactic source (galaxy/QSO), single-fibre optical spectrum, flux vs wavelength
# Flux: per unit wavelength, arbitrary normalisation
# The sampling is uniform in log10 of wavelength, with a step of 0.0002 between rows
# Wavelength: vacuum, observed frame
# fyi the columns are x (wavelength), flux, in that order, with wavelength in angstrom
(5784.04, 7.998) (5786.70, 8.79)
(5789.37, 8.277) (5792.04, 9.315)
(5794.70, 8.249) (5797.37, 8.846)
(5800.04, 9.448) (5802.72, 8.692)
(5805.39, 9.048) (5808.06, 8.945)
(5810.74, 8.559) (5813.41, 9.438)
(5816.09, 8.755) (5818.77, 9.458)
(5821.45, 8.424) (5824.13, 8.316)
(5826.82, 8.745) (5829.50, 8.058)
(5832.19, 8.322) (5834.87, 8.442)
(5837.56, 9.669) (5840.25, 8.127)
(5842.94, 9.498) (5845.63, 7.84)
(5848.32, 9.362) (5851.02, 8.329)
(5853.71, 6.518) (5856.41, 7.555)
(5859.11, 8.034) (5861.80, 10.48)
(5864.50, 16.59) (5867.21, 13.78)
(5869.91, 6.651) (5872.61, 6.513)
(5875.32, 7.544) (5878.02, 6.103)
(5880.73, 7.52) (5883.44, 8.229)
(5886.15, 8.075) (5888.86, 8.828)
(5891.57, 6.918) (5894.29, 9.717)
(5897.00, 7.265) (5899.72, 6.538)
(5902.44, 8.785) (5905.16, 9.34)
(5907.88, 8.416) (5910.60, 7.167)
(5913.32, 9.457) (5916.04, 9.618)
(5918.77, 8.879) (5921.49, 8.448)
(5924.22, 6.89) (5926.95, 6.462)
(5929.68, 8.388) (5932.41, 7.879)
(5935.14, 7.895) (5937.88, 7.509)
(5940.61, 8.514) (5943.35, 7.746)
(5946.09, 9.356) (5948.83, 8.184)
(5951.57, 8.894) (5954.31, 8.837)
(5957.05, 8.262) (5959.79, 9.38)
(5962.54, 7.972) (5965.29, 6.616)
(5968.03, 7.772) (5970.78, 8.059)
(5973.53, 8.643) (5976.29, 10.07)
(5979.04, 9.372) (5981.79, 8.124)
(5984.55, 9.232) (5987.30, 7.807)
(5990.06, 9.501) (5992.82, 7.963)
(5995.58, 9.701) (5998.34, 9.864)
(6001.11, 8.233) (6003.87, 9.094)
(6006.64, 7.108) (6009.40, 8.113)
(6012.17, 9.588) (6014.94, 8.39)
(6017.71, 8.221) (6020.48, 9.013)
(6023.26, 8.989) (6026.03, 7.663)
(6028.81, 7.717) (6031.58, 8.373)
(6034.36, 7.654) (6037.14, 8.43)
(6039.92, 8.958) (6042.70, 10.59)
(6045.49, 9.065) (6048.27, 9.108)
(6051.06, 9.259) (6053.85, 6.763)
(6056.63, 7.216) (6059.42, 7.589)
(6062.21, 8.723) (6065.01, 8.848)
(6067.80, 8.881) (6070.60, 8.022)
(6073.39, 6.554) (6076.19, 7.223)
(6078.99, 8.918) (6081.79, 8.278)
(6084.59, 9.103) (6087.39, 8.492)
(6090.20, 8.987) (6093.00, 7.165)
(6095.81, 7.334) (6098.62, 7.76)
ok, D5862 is -1.9 angstrom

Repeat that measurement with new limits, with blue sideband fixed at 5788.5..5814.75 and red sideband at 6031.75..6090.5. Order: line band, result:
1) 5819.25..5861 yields 2.0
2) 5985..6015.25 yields -0.6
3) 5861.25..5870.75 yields -3.8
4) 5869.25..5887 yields 3.1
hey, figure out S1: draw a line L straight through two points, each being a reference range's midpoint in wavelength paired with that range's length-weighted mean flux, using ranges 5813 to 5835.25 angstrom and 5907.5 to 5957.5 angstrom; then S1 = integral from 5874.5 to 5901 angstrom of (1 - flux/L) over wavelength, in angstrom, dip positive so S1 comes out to 2.3 angstrom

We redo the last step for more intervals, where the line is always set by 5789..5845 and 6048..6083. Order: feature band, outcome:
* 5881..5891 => 0.5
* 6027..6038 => 0.2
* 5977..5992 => -0.9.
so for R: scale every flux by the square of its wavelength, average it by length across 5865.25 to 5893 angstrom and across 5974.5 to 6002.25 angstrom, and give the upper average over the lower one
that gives 1.14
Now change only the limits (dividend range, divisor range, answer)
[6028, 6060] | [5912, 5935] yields 1.07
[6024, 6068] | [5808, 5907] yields 1.04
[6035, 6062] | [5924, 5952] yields 1.11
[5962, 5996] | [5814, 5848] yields 1.03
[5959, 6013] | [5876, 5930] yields 1.10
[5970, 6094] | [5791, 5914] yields 1.05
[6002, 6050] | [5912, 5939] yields 1.09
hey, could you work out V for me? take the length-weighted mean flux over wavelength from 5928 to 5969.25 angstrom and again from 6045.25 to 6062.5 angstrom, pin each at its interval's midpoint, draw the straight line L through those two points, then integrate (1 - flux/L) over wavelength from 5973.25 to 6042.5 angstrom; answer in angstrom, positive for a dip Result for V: -4.10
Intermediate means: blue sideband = 8.2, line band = 8.67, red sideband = 8.16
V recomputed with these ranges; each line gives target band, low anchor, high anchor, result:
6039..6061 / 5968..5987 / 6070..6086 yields -0.9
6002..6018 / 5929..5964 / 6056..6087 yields -0.3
